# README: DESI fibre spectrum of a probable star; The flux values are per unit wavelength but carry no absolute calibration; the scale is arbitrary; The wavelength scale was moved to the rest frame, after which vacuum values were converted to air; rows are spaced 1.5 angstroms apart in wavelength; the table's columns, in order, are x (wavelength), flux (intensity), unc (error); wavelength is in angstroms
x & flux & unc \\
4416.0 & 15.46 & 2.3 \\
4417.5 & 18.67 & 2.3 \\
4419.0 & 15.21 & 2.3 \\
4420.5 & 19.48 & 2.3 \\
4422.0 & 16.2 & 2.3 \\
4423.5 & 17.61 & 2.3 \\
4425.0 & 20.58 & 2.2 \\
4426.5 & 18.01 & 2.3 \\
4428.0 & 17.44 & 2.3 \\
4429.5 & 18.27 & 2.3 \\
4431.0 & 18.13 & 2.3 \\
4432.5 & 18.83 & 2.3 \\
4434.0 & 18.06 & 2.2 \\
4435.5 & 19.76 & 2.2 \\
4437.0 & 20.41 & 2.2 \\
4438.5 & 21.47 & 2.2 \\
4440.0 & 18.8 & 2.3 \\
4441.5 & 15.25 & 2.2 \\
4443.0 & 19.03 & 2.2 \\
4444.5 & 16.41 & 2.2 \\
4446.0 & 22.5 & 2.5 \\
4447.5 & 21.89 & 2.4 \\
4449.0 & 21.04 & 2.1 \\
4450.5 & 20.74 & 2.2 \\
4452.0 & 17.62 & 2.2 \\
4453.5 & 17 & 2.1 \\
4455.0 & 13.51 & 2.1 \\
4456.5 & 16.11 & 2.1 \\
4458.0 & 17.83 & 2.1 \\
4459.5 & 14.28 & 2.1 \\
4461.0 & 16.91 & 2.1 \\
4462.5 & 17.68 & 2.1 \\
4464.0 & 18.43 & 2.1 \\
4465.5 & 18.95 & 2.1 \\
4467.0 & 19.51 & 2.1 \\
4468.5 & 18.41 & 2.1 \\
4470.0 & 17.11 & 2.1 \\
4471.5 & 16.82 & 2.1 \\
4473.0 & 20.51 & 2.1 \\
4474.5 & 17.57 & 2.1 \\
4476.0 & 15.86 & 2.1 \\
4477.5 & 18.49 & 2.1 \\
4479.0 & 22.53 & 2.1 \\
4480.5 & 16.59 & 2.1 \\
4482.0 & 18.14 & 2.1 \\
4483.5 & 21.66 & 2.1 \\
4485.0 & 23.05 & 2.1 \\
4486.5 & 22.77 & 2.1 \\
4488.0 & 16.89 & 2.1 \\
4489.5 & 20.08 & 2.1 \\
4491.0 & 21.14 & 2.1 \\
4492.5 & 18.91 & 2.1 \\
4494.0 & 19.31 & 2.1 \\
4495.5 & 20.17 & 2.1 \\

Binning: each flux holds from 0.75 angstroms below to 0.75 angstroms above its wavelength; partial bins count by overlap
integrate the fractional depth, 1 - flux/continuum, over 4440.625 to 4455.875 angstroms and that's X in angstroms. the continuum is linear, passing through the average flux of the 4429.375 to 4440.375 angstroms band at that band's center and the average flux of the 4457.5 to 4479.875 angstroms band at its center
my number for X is 0.26 angstroms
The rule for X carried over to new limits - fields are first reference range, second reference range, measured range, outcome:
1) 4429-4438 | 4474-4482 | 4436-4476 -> 0.7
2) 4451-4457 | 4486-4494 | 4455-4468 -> -0.2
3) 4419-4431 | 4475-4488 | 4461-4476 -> 0.9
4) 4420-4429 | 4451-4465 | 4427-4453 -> -2.4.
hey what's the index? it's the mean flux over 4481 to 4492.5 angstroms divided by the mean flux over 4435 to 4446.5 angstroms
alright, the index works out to 1.1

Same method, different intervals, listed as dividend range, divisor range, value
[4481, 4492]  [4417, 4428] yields 1.14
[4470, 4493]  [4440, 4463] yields 1.08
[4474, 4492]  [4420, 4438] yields 1.05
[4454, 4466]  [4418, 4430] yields 0.93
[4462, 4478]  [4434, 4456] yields 0.96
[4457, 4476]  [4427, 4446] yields 0.95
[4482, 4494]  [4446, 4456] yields 1.08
